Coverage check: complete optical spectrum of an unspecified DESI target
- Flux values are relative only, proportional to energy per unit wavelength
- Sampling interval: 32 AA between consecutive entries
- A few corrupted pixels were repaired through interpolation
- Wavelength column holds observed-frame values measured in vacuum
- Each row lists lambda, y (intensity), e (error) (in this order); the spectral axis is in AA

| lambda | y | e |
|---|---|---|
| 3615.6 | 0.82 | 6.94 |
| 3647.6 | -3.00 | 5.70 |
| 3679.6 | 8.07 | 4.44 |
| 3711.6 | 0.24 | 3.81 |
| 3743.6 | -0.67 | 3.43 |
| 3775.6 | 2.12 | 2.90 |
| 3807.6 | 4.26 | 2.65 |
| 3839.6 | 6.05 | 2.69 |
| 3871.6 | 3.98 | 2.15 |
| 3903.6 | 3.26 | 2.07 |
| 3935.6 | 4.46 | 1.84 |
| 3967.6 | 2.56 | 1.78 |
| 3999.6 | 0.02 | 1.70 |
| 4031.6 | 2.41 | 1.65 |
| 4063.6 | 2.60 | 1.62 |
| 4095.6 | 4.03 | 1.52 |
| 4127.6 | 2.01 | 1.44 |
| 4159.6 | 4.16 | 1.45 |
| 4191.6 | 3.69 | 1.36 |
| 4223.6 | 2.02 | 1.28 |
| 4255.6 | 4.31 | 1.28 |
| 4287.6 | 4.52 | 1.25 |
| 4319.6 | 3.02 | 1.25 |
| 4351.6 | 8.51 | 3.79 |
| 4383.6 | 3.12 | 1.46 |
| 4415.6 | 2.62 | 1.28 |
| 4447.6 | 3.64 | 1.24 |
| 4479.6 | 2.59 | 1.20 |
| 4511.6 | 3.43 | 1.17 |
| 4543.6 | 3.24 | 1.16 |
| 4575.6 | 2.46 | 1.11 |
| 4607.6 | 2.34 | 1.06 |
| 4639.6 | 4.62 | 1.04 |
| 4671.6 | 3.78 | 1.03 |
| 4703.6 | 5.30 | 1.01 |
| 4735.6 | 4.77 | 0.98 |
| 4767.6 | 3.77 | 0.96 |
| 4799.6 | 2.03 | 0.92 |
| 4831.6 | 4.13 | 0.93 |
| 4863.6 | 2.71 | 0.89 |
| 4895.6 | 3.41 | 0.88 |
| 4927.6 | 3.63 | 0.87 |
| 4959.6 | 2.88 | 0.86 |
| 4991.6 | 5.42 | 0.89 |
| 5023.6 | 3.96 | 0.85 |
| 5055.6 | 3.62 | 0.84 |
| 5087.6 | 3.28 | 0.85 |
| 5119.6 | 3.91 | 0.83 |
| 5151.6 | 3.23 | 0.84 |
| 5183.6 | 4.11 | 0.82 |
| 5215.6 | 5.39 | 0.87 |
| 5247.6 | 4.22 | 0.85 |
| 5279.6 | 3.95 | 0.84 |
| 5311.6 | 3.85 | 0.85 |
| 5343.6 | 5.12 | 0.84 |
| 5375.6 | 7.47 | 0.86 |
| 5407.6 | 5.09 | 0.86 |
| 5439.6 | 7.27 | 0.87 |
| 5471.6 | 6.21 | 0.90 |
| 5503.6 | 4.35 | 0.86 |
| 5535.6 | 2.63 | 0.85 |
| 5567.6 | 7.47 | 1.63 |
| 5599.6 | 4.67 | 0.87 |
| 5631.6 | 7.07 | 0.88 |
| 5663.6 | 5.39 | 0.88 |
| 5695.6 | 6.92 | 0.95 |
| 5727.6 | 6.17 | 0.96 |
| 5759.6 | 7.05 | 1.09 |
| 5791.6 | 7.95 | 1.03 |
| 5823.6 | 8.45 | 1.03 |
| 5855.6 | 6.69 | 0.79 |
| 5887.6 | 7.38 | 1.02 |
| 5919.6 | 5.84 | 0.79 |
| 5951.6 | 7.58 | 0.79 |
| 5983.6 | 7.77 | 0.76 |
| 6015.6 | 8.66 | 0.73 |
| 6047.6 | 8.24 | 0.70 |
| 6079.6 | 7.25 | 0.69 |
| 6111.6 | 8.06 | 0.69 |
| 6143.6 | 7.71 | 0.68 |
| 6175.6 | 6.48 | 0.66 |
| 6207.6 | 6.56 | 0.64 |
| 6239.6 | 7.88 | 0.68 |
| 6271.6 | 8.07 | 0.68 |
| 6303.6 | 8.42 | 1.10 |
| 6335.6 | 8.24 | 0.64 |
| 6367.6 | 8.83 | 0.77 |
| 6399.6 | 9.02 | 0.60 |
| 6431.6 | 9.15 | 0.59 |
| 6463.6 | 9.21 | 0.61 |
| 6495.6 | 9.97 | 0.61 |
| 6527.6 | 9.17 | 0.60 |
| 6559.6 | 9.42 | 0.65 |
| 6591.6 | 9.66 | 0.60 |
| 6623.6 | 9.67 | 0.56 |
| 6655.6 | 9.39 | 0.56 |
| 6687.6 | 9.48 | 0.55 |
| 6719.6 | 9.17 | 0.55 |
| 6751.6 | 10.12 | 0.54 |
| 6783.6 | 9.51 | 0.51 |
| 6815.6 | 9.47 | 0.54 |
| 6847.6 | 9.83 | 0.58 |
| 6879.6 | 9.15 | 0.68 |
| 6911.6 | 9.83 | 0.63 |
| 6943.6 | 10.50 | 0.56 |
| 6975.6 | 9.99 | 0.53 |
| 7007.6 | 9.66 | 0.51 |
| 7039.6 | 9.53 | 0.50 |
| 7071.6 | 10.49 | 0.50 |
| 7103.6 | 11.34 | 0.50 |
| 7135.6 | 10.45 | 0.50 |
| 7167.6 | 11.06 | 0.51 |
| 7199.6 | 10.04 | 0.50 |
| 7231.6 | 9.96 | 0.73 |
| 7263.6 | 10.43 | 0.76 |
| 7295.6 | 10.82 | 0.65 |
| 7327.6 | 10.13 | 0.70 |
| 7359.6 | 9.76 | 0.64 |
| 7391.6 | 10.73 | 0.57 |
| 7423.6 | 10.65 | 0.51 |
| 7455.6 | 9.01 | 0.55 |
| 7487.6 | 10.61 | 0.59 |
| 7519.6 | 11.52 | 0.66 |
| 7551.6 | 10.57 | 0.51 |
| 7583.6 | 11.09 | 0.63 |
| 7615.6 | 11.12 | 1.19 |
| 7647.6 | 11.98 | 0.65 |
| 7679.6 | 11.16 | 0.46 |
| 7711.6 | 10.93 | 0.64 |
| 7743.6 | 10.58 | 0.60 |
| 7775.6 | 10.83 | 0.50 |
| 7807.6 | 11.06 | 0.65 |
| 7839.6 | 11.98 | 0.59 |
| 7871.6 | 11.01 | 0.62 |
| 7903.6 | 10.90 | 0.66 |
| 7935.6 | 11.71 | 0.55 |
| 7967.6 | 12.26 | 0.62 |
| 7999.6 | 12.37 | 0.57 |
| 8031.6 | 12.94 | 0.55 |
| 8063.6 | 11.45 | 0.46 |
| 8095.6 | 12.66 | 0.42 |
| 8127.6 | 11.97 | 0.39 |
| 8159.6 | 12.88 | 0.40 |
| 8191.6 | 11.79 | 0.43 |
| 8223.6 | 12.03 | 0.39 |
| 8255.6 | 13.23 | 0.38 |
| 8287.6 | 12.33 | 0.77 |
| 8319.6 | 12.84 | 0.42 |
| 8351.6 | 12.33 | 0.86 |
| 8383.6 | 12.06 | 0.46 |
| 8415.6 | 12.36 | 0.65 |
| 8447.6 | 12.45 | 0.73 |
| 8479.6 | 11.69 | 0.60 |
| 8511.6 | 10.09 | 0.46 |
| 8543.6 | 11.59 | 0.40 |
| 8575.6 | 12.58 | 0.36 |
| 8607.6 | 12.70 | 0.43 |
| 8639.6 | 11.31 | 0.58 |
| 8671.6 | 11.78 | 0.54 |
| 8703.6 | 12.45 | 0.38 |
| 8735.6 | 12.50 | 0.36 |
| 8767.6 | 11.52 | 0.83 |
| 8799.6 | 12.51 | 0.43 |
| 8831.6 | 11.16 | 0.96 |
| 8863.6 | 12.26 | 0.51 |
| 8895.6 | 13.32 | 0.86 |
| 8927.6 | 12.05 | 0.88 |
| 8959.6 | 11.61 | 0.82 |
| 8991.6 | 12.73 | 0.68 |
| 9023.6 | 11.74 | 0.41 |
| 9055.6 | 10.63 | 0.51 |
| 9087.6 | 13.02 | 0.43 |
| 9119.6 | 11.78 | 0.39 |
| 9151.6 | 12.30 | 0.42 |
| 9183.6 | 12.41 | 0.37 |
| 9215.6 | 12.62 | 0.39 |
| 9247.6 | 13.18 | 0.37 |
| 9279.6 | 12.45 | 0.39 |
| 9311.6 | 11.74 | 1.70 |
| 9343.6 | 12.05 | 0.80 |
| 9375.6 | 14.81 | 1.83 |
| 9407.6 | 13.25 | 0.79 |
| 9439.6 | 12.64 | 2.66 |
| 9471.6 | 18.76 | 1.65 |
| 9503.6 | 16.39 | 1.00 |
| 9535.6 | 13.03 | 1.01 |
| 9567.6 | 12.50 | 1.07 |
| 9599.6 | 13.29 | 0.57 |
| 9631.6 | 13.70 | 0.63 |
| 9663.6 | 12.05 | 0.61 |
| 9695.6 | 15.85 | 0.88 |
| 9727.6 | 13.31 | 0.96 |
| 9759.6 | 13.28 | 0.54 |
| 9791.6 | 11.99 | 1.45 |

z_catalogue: 0.441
